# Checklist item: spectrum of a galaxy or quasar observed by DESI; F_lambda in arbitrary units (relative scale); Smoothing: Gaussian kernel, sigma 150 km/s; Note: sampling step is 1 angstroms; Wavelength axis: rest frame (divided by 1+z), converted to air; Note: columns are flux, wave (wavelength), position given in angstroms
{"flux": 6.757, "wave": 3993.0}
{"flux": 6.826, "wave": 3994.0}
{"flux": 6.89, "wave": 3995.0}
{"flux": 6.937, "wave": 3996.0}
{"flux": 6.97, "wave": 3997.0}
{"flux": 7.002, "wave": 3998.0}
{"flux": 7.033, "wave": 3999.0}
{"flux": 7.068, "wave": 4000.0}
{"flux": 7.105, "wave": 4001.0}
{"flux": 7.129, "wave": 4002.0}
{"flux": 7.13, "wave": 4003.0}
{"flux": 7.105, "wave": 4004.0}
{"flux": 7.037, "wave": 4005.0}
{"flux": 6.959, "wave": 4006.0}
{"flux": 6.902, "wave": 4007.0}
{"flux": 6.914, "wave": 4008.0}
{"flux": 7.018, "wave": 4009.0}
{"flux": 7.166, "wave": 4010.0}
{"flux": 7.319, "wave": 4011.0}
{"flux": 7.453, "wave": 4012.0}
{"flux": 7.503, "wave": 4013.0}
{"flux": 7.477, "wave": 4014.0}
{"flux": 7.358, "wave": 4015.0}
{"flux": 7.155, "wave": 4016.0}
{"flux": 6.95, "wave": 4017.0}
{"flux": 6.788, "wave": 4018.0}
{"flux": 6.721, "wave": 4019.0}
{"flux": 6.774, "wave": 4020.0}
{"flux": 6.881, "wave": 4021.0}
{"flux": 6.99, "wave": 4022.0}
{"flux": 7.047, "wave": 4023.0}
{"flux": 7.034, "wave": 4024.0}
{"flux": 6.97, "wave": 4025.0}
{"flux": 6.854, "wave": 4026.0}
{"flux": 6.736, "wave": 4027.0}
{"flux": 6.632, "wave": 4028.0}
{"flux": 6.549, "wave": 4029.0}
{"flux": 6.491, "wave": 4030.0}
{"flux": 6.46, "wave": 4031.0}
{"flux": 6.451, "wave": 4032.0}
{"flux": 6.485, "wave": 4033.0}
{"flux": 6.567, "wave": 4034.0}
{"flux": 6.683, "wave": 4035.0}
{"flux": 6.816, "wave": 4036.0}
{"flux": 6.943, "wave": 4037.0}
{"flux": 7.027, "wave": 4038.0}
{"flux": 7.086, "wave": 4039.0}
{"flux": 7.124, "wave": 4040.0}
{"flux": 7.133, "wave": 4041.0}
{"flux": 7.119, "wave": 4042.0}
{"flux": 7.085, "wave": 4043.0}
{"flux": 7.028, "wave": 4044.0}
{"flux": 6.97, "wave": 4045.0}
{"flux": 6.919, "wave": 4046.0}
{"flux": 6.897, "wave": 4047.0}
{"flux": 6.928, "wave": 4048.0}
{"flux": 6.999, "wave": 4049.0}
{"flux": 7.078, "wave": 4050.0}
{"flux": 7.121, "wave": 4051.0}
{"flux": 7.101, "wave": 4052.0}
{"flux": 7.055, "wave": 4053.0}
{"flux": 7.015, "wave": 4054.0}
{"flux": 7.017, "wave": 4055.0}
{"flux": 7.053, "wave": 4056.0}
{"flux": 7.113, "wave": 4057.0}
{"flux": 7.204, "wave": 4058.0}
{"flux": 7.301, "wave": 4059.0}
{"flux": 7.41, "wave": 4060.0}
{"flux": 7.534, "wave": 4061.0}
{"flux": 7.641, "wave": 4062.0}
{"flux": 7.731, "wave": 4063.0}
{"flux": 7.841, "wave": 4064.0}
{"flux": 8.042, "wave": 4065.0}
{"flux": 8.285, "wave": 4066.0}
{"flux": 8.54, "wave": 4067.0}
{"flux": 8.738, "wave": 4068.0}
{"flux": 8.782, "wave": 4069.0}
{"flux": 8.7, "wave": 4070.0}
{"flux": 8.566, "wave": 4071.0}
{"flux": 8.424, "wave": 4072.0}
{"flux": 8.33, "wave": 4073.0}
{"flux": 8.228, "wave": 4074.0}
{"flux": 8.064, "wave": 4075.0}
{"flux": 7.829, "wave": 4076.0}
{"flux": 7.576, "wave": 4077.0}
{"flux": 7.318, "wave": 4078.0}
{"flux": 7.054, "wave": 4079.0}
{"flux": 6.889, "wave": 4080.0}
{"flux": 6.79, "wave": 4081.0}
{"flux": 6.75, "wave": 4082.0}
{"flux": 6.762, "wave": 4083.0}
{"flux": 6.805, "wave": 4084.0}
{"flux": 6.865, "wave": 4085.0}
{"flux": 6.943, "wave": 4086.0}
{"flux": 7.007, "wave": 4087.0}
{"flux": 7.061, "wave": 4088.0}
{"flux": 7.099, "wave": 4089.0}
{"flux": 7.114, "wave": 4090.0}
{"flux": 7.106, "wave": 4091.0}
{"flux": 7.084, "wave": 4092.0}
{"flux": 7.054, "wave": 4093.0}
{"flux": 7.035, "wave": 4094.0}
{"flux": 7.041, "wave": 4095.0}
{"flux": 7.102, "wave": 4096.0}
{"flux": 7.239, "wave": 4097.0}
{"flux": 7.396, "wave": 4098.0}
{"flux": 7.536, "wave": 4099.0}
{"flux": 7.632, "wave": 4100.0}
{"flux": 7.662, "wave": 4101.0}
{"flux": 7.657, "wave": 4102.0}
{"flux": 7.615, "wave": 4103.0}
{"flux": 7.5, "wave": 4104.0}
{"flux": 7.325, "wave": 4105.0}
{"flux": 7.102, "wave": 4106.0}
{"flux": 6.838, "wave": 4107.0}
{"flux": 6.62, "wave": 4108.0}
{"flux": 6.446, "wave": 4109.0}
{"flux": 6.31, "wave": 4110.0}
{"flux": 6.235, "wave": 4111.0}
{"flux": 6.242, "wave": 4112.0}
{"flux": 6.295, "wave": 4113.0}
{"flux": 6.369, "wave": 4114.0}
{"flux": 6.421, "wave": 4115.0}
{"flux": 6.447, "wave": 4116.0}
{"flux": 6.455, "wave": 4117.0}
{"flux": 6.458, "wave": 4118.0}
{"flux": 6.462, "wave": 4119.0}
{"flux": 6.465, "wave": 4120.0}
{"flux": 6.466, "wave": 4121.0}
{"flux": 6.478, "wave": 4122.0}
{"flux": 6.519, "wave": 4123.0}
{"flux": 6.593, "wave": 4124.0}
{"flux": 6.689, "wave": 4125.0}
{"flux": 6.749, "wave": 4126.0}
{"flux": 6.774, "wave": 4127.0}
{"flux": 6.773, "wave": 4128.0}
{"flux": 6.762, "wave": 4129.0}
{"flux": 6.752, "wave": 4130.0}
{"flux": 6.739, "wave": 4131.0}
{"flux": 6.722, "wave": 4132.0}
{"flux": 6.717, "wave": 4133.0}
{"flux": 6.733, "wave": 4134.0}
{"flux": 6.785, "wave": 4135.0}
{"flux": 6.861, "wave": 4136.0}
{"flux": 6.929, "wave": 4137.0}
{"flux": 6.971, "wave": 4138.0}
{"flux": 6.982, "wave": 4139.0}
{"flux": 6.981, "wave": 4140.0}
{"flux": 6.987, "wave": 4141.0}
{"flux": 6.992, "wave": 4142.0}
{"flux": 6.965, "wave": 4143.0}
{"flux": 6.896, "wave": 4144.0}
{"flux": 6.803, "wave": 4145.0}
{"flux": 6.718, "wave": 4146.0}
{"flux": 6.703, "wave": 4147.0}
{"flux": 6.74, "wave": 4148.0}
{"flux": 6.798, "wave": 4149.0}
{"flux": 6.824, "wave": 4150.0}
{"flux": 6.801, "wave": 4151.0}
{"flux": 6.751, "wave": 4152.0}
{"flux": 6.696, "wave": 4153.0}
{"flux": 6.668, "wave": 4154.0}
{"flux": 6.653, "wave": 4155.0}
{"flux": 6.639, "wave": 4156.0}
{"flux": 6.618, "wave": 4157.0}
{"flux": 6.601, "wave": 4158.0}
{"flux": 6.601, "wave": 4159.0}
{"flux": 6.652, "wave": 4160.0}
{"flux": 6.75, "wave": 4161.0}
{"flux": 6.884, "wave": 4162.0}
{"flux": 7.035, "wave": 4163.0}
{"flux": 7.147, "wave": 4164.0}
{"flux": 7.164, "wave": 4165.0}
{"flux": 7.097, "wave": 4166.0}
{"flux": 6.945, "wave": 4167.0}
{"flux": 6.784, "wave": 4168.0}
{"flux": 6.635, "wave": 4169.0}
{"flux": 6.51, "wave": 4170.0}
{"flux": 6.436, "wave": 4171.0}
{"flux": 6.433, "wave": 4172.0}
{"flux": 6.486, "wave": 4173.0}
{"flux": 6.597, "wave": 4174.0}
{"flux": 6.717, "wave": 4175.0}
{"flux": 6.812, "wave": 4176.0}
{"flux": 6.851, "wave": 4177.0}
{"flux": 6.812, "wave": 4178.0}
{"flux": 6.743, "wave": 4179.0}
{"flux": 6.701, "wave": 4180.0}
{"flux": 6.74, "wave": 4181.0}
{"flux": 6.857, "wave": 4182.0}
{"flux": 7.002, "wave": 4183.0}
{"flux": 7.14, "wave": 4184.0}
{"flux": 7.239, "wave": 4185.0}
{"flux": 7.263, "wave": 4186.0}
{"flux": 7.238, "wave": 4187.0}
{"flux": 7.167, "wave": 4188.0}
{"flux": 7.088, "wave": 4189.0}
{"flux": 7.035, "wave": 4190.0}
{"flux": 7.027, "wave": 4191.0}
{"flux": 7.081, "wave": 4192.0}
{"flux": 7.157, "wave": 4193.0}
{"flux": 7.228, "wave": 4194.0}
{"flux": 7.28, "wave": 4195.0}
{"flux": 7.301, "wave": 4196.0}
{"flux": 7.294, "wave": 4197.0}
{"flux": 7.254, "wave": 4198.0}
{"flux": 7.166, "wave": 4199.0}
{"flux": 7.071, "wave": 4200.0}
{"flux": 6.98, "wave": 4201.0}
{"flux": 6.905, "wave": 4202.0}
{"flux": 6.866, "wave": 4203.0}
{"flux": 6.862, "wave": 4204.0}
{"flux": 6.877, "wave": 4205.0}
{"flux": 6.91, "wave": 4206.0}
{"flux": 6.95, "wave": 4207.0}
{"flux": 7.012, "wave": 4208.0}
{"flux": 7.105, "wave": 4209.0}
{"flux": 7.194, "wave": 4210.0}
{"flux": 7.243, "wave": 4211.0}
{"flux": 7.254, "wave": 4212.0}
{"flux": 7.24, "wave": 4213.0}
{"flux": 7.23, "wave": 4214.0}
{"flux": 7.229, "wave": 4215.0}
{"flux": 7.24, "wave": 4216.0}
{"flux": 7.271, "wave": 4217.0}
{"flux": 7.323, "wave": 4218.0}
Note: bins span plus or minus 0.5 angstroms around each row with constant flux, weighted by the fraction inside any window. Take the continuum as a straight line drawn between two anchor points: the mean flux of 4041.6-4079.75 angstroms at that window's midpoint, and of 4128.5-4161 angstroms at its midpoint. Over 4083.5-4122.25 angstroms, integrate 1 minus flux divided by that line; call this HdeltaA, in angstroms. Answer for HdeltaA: 1.5 angstroms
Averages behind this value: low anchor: 7.57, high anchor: 6.78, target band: 6.9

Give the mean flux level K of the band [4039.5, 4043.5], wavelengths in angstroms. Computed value 7.12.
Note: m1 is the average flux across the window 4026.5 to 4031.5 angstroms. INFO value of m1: 6.57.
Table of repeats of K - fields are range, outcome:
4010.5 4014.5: 7.44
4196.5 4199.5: 7.24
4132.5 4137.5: 6.8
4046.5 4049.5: 6.94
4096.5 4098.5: 7.32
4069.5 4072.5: 8.56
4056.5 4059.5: 7.21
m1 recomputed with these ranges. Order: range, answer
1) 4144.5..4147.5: 6.74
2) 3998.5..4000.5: 7.05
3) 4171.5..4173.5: 6.46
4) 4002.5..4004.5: 7.12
